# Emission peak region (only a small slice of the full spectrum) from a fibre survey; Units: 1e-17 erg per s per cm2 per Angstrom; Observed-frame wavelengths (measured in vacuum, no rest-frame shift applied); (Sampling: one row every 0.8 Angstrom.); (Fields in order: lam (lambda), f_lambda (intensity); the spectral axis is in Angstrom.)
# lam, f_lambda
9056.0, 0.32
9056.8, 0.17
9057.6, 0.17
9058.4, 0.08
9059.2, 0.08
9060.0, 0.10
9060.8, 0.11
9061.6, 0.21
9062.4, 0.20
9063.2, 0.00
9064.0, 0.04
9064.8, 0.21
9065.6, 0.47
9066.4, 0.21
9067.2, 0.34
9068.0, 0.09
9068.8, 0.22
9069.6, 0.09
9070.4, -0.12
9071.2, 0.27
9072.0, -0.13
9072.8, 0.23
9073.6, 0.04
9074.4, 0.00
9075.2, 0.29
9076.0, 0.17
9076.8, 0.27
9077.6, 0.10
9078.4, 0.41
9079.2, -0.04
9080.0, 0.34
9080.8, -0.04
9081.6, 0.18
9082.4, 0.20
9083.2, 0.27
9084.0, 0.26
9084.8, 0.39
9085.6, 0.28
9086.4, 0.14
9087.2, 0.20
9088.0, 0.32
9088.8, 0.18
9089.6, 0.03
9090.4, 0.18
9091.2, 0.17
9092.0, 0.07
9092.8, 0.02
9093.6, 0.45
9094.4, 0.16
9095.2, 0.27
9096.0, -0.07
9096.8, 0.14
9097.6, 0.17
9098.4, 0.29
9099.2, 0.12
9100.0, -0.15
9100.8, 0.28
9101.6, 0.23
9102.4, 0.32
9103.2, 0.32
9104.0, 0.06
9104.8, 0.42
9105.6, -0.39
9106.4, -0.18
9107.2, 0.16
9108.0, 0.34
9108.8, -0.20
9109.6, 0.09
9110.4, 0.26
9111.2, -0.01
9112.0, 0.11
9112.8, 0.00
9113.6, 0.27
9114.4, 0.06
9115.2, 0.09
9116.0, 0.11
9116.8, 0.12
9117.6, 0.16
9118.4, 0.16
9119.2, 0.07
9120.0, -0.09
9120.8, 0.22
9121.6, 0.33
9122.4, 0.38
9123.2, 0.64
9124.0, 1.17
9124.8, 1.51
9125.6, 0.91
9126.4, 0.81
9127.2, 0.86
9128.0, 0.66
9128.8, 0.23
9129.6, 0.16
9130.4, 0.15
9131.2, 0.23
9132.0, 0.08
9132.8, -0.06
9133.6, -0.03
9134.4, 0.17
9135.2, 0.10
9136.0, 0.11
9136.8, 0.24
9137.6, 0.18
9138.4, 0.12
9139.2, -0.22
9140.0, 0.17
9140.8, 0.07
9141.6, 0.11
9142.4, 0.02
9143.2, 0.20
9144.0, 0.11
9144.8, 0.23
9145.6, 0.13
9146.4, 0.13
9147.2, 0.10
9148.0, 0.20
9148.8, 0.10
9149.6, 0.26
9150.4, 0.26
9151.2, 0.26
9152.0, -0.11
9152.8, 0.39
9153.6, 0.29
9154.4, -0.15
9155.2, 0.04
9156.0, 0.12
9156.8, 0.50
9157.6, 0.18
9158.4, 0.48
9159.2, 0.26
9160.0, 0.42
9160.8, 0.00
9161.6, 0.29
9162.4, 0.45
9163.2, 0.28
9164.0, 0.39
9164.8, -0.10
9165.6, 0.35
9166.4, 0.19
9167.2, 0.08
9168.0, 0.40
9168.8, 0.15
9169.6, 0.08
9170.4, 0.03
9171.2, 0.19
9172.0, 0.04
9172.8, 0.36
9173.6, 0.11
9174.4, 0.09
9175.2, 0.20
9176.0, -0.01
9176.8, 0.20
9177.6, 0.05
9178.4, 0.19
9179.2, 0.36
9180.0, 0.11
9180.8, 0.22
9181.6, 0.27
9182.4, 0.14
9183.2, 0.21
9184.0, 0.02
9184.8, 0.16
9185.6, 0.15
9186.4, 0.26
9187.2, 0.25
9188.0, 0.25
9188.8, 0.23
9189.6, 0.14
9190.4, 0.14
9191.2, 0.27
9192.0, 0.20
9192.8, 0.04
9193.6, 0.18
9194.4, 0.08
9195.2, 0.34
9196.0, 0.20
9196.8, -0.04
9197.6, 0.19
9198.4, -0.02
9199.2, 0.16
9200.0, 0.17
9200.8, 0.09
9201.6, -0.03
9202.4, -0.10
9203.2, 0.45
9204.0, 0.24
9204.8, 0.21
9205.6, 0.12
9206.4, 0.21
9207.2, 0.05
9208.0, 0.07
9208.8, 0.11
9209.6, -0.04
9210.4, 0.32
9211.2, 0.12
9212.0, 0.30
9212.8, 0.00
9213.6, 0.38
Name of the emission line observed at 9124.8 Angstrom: H-beta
